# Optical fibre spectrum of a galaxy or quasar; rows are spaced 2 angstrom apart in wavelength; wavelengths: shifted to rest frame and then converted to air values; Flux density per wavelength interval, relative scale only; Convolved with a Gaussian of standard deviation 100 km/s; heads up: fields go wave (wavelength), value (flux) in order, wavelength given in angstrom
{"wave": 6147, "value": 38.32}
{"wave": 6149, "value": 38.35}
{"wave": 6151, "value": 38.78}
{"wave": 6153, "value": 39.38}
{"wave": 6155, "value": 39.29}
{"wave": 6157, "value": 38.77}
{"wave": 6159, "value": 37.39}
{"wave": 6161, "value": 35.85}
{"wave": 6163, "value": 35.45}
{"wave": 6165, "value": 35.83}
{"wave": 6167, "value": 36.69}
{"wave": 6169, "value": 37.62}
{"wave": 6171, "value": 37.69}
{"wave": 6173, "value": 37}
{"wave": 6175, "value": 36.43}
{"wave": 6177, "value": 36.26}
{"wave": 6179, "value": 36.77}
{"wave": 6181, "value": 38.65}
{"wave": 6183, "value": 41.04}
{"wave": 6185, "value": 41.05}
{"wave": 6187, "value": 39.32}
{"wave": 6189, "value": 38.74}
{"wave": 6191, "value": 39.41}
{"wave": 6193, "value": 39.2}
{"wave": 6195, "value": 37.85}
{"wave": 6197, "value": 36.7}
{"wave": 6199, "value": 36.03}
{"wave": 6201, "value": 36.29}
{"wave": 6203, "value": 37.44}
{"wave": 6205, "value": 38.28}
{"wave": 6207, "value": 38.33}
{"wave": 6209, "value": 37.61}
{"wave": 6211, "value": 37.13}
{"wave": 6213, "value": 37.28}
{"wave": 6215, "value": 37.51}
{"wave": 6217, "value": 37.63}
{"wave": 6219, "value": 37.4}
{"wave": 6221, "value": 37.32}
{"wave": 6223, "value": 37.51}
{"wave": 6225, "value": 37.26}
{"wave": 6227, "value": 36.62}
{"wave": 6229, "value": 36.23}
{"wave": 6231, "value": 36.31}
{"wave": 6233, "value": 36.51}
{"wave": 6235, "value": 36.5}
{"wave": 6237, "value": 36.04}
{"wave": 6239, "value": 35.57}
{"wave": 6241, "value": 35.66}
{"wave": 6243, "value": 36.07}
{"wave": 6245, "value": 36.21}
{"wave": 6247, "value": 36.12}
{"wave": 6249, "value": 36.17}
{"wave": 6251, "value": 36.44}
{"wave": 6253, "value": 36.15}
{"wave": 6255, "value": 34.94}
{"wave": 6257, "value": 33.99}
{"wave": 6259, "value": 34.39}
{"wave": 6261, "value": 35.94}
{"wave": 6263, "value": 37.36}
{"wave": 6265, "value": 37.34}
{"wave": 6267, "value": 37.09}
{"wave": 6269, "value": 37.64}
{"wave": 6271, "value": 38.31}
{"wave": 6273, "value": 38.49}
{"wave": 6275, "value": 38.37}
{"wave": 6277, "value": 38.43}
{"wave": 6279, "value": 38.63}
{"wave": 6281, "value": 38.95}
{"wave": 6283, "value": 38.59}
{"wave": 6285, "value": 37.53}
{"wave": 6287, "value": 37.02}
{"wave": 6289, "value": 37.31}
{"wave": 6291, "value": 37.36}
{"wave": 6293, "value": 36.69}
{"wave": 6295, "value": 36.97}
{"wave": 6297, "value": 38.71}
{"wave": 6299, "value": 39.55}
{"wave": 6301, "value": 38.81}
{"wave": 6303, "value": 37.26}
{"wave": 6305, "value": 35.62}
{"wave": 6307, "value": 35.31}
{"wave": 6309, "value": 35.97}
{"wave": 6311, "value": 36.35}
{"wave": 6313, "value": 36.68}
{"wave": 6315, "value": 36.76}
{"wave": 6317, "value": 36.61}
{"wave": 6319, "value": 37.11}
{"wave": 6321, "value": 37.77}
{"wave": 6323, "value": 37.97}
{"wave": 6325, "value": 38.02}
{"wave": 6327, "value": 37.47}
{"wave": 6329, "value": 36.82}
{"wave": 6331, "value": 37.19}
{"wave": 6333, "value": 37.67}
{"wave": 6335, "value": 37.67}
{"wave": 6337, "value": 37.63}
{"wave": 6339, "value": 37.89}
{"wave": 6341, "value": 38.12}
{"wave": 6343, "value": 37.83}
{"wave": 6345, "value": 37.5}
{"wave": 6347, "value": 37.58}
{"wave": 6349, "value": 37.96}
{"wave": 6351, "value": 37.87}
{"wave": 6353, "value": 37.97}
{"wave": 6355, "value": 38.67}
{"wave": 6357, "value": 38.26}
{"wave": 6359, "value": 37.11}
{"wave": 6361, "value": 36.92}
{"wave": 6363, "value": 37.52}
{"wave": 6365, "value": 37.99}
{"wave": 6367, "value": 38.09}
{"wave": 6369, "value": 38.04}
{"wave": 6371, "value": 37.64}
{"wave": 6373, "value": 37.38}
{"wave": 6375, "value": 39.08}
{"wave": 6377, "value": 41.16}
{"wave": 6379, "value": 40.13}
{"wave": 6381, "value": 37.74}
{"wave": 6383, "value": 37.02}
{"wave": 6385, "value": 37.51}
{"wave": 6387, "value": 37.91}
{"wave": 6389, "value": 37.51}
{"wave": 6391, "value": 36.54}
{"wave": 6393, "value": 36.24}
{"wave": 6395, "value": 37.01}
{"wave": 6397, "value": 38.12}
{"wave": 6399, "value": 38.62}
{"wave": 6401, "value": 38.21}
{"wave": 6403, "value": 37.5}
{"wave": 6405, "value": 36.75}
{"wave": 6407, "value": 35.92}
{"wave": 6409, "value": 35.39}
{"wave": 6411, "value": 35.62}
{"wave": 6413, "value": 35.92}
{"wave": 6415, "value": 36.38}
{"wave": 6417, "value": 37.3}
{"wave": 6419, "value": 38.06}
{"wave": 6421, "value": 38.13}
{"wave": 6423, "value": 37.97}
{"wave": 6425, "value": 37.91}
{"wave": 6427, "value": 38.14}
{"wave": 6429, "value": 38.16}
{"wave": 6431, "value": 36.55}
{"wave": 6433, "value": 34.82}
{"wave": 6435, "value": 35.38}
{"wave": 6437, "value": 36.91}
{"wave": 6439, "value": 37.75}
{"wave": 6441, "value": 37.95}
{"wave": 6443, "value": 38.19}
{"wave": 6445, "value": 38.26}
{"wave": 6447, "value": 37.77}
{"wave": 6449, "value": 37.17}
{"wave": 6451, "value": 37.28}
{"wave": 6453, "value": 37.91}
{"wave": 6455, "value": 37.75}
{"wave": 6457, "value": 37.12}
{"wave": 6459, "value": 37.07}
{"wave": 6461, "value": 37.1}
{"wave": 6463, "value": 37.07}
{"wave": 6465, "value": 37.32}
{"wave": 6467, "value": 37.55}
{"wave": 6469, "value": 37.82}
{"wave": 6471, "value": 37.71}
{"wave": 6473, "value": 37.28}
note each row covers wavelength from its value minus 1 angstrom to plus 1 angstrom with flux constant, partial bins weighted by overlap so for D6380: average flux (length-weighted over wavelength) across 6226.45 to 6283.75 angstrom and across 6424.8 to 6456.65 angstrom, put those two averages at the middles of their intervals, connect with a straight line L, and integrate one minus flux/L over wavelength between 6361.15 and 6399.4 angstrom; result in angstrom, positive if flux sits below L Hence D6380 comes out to -0.8 angstrom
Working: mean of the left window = 36.7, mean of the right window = 37.4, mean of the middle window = 37.9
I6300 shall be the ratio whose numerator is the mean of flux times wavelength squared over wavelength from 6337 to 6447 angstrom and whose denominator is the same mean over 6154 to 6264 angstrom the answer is 1.1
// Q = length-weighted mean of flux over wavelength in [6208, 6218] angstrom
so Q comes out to 37.4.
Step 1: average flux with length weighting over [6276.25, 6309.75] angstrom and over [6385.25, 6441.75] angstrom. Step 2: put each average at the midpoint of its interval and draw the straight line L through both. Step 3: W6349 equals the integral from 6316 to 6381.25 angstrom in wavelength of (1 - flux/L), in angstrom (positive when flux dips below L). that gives -0.94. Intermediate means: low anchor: 37.6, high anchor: 37.1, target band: 37.9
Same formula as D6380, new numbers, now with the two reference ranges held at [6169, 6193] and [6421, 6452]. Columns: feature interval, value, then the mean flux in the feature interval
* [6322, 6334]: 0.09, 37.5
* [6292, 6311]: 0.38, 37.2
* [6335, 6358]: -0.12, 37.9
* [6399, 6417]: 0.41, 36.6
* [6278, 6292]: 0.02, 37.9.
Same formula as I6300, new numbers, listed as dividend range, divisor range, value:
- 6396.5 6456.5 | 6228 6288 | 1.07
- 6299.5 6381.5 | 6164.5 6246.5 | 1.05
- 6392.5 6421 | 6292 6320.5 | 1.03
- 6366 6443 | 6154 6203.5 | 1.07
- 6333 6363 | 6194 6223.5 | 1.06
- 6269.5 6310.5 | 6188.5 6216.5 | 1.03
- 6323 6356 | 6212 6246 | 1.07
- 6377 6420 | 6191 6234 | 1.06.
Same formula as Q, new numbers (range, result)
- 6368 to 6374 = 37.7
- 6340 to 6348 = 37.8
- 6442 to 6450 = 37.8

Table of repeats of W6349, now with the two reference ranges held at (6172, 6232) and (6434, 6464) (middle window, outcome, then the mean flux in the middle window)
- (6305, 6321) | 0.47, 36.4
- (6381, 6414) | 0.38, 37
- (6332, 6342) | -0.07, 37.8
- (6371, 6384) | -0.42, 38.7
